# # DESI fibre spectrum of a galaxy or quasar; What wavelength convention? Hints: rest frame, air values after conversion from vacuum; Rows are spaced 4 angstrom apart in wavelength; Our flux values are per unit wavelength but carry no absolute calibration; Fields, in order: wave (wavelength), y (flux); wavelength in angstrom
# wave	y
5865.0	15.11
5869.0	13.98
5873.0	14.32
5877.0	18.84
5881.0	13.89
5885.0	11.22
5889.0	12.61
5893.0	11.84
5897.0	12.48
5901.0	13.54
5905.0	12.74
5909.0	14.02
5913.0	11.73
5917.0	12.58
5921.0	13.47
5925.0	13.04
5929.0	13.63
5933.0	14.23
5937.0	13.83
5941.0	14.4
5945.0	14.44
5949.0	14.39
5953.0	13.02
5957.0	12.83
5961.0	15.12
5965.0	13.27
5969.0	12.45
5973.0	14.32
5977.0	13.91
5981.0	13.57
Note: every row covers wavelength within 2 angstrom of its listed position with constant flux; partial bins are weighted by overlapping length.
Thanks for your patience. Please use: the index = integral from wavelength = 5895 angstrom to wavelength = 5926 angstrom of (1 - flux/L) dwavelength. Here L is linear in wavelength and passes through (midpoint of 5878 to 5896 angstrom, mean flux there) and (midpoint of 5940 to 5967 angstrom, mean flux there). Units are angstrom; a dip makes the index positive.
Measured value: 0.5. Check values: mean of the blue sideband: 12.8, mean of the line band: 12.9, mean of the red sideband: 13.9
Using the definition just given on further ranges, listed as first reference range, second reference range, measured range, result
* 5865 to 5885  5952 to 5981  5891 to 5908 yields 2.1 angstrom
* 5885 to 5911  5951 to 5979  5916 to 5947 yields -1.4 angstrom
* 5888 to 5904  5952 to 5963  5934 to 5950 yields -1.0 angstrom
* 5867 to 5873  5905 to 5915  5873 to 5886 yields -1.0 angstrom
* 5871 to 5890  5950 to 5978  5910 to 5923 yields 1.2 angstrom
